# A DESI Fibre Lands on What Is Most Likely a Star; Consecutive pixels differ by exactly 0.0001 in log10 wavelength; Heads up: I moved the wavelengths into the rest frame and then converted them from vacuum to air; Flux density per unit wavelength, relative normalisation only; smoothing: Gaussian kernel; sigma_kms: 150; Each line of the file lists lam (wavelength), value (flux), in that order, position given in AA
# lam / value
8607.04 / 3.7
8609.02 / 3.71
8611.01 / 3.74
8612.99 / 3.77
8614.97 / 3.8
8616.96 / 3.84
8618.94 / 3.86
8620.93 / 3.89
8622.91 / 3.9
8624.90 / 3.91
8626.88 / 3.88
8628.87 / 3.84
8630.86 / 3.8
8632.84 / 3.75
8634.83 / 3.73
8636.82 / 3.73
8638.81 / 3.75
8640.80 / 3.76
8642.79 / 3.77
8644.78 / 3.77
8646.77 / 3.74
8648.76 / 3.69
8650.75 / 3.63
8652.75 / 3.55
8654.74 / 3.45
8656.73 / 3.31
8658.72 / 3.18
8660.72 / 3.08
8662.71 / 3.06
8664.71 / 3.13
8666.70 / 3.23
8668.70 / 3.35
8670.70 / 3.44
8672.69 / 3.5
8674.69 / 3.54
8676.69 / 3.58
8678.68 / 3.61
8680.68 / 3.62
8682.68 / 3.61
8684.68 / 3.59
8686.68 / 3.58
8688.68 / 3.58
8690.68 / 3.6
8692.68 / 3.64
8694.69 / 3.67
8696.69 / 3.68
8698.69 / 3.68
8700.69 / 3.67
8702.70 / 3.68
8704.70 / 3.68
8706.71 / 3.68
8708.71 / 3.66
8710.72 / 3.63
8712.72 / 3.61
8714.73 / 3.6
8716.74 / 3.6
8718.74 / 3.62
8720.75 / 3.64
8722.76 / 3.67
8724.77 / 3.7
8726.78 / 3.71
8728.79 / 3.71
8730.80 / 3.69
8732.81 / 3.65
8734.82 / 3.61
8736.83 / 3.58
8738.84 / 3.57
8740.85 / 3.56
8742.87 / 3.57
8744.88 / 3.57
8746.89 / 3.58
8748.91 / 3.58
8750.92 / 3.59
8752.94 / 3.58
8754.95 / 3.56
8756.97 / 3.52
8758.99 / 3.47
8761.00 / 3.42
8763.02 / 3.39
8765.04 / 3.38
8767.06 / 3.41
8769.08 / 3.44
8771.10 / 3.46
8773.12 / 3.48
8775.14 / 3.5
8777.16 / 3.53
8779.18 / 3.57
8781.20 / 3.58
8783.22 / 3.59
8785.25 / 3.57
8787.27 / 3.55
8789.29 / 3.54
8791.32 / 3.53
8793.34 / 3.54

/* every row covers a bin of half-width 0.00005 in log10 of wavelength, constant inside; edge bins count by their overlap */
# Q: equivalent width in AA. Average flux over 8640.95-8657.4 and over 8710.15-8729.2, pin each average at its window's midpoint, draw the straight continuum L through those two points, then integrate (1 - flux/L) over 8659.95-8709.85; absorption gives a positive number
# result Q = 1.5 AA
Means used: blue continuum 3.63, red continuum 3.65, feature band 3.53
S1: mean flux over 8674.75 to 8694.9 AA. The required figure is 3.6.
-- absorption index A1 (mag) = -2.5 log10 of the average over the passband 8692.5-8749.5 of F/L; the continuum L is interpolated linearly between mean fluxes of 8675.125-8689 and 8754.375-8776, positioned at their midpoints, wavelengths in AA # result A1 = -0.03 mag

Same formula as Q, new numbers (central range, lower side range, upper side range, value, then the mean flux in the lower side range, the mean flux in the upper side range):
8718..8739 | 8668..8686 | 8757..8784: -0.9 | 3.54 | 3.48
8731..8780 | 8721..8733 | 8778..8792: 1.3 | 3.69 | 3.56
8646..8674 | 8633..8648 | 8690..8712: 2.6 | 3.75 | 3.66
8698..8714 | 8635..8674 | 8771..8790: -0.7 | 3.49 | 3.54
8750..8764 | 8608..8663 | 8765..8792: 0.1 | 3.68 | 3.51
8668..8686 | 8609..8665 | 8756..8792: 0.4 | 3.66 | 3.5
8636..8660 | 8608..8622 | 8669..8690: 0.5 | 3.8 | 3.56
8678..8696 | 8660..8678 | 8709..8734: -0.9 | 3.33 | 3.65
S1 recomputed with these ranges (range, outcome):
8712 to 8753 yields 3.62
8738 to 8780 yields 3.51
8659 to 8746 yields 3.57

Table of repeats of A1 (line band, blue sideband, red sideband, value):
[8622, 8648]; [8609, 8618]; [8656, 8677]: -0.062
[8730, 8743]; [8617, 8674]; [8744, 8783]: -0.023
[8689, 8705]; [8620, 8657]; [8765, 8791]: -0.005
